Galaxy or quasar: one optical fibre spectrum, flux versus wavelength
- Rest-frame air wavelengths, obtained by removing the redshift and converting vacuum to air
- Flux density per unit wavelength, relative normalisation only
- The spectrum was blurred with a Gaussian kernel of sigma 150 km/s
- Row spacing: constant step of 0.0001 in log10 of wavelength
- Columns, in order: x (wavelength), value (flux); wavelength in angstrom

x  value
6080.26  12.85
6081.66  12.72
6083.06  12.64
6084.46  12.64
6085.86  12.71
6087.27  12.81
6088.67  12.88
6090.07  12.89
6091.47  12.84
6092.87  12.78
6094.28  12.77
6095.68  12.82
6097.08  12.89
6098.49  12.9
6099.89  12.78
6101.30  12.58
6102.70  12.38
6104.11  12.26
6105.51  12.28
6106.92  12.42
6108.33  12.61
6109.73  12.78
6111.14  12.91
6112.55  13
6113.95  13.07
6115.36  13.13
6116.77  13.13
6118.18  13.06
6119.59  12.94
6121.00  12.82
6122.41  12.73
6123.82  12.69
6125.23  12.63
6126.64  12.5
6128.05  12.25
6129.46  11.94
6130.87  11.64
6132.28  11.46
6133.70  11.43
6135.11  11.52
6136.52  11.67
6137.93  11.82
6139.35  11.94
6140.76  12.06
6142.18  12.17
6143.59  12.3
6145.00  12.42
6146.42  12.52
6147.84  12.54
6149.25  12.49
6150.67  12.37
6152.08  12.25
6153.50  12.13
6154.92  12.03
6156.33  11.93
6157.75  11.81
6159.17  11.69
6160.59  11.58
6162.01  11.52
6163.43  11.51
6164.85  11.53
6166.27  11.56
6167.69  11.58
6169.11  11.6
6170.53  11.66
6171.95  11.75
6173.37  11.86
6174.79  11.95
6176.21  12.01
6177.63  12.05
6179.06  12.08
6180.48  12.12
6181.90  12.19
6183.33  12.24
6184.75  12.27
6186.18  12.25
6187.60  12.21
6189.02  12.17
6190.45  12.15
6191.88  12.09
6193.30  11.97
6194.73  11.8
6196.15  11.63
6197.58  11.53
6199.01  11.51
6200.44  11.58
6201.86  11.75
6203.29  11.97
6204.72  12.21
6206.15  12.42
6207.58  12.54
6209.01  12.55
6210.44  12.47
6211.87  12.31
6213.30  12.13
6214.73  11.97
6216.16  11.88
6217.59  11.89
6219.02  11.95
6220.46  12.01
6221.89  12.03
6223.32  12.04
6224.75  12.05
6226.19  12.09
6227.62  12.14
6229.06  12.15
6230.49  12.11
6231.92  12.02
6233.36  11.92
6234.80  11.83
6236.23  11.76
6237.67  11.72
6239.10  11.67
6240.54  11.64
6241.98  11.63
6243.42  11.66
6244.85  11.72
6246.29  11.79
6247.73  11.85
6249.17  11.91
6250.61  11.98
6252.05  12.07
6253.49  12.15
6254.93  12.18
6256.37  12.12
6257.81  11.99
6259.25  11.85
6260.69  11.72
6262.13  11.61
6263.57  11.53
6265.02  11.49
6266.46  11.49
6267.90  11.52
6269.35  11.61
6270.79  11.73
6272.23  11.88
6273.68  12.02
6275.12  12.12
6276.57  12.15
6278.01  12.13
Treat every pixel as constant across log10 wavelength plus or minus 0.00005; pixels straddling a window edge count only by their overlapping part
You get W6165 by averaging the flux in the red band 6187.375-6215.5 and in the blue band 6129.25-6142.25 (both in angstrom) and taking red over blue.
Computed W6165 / 1.03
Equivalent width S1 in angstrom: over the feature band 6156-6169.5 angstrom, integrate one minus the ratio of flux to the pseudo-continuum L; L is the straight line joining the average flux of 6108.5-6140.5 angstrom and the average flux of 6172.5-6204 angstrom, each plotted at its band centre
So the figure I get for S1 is 0.6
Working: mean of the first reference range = 12.4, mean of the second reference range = 12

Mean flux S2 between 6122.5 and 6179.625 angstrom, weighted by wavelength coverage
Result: 12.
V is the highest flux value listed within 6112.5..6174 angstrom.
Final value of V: 13.13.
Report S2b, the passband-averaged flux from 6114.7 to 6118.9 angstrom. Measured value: 13.1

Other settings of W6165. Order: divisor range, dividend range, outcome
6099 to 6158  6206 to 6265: 0.97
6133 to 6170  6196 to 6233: 1.01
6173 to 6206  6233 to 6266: 0.99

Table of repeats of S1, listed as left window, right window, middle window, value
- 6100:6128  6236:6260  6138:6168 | 1.1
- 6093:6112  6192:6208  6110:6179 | 1.0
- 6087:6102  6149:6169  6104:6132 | -0.4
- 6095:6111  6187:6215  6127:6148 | 0.8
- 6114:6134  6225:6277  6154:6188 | 1.1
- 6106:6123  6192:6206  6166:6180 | 0.4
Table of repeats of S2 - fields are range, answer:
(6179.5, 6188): 12.2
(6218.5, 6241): 11.9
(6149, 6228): 12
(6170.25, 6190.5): 12.1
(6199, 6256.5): 12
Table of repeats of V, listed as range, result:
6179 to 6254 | 12.55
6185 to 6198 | 12.25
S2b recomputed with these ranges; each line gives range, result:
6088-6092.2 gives 12.9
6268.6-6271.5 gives 11.7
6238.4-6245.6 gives 11.7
